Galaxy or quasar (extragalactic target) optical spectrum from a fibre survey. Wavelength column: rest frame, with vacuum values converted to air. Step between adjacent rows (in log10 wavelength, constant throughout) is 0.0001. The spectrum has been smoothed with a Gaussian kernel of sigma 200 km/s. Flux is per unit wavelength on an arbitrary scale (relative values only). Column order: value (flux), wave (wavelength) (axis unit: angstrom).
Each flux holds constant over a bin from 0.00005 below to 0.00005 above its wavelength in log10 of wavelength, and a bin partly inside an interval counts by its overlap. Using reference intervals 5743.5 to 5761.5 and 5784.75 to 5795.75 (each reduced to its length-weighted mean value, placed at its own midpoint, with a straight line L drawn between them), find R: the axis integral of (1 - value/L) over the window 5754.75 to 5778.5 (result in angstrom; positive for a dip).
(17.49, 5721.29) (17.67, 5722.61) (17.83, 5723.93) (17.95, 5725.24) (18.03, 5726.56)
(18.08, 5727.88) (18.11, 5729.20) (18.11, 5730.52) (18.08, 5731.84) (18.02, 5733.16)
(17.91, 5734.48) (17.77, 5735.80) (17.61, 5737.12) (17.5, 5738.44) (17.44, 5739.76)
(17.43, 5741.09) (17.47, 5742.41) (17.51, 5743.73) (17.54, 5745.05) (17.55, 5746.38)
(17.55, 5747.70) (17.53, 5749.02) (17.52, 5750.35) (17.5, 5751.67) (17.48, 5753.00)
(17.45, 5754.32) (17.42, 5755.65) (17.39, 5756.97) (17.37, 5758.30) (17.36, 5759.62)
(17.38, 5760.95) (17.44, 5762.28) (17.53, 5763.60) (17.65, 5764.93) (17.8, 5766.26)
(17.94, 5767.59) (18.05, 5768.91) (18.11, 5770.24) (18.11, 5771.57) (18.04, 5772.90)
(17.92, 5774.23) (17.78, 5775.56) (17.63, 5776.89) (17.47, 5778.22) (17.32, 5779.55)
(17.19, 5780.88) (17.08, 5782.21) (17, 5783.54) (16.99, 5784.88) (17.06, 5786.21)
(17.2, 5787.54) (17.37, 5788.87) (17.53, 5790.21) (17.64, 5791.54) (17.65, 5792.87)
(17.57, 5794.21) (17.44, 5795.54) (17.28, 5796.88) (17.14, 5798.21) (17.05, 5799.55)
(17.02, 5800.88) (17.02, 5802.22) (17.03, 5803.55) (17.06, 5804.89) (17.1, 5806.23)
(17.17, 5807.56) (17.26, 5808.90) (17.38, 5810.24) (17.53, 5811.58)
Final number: -0.3 angstrom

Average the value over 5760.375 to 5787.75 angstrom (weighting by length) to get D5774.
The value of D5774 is 17.6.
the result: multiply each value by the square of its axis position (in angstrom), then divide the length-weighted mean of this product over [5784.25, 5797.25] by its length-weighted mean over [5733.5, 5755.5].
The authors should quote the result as 1.0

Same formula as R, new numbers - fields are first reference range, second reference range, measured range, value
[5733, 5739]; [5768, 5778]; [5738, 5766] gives 0.55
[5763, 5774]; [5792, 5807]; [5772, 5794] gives 0.18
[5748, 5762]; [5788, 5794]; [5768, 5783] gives -0.18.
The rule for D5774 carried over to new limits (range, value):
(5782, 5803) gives 17.3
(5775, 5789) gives 17.3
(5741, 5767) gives 17.5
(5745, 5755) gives 17.5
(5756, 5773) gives 17.7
